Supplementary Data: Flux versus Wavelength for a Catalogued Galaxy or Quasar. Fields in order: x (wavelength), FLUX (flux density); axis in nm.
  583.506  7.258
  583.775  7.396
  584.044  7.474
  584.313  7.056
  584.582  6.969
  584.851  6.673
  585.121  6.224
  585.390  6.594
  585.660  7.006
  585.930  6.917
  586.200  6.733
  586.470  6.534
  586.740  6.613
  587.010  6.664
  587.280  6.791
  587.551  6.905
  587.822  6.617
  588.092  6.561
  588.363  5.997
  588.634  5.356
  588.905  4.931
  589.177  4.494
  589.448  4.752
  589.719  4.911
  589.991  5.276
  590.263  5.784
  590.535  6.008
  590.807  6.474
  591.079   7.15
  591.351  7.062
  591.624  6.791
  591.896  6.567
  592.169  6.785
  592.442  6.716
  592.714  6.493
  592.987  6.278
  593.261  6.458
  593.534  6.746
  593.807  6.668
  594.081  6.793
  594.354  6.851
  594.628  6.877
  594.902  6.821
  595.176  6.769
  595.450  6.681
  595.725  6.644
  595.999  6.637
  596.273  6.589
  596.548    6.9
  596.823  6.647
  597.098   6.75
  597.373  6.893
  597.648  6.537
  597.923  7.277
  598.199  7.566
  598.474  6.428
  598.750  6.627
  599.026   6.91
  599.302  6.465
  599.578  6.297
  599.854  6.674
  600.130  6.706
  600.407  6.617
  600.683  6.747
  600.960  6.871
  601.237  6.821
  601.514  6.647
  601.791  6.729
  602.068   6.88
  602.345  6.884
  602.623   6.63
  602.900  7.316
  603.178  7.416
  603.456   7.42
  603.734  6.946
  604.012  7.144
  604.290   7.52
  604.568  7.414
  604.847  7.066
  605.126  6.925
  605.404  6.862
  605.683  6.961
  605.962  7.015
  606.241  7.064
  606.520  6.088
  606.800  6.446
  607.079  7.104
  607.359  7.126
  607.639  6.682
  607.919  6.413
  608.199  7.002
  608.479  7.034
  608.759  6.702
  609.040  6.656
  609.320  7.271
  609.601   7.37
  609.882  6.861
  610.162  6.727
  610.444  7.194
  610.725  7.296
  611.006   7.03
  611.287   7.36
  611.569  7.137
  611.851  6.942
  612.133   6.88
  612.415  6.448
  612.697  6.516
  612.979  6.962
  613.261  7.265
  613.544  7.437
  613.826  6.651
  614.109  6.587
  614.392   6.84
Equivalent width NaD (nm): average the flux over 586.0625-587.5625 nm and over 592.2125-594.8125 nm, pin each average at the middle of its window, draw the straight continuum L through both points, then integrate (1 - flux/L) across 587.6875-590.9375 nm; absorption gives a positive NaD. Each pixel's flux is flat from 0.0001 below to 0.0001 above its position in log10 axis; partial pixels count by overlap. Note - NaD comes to 0.53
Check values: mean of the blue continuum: 6.69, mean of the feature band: 5.6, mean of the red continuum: 6.66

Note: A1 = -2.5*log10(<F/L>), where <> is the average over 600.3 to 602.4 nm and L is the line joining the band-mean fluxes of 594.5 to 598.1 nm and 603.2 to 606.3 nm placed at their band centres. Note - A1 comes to 0.03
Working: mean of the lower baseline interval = 6.78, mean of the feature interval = 6.77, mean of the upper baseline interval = 7.13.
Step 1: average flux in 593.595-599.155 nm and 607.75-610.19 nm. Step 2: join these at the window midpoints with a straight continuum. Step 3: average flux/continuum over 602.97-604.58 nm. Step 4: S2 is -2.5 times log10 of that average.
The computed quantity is -0.07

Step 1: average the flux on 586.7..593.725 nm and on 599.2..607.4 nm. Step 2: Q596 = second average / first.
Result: 1.11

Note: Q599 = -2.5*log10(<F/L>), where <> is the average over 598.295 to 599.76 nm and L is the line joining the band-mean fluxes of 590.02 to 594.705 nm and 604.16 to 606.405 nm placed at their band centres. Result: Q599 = 0.04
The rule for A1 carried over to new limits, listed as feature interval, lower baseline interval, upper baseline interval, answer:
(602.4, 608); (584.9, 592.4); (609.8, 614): -0.03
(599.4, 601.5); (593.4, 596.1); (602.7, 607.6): 0.04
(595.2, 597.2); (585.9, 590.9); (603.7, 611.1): -0.05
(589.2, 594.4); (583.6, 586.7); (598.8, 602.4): 0.08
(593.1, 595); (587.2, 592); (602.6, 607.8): -0.07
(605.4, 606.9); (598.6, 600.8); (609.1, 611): 0.03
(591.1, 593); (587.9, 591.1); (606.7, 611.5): -0.16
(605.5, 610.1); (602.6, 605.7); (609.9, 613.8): 0.03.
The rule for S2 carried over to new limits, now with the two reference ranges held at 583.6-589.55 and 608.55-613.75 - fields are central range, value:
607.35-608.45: 0.021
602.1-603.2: -0.032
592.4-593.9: 0.006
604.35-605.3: -0.047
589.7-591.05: 0.114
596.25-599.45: -0.018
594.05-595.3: -0.033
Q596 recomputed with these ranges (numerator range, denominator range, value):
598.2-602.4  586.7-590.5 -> 1.15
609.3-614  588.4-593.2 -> 1.17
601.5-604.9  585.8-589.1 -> 1.12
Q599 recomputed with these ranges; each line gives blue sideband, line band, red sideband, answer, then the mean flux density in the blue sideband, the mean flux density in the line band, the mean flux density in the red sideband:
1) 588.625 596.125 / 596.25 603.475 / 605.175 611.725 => -0.037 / 6.29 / 6.82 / 6.93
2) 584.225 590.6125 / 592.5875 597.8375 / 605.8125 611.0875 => -0.041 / 6.18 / 6.69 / 6.9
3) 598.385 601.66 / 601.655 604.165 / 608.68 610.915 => -0.045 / 6.65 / 7.04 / 7.02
